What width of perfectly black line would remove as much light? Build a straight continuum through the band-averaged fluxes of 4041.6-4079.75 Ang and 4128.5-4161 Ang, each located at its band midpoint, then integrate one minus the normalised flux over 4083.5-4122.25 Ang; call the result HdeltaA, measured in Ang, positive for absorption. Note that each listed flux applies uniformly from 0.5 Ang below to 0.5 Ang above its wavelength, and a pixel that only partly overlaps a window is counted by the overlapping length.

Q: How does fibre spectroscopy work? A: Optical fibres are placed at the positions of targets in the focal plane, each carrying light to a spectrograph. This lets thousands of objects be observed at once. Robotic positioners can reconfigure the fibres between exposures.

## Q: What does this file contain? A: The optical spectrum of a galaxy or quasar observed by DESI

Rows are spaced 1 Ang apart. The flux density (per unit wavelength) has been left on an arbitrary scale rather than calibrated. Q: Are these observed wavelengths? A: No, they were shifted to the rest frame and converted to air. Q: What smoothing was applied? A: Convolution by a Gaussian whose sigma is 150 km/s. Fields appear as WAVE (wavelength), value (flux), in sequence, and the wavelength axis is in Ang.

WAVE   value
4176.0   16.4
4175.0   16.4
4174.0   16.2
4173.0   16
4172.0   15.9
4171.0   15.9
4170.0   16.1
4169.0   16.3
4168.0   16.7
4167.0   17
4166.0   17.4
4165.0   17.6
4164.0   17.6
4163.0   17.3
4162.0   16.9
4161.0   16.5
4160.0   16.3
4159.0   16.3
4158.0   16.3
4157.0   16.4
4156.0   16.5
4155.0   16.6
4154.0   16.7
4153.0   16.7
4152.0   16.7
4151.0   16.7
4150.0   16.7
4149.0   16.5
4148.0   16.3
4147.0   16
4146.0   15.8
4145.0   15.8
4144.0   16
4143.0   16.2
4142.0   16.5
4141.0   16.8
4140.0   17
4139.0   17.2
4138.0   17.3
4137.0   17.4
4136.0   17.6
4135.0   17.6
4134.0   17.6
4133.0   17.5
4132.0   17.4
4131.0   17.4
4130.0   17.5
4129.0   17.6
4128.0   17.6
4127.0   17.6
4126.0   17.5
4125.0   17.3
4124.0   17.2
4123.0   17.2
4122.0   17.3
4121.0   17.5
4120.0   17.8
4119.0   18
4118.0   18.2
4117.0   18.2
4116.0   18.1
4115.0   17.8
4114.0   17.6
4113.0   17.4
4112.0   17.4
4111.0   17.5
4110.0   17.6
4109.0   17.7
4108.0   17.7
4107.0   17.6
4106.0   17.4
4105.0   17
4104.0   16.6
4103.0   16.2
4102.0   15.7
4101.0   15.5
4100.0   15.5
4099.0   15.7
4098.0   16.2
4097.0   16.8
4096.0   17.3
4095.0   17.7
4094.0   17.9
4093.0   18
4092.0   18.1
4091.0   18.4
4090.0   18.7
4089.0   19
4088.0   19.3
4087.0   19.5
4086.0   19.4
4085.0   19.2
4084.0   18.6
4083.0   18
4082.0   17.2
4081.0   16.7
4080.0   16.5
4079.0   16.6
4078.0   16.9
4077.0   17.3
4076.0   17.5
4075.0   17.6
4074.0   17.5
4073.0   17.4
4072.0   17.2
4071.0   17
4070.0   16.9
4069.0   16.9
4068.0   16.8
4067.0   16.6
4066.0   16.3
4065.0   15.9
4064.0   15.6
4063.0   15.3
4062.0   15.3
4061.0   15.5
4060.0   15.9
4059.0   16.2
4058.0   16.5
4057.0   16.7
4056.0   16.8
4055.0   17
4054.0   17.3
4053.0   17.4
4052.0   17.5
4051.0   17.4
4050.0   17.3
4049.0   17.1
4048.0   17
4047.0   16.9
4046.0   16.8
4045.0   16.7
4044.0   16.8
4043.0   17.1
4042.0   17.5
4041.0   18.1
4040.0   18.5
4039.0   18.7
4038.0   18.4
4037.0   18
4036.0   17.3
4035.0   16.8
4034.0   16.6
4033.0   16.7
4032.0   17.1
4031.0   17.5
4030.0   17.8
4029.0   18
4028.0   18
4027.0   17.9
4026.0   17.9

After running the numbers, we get -1.9 Ang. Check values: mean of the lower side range 16.8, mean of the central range 17.6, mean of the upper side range 16.8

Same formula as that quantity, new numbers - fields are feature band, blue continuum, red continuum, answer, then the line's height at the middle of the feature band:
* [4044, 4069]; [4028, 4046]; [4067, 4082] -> 1.0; 17.3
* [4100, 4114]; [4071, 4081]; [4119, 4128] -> 0.3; 17.4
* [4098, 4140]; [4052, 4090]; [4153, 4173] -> -1.0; 16.9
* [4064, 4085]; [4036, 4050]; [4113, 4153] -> 0.4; 17.4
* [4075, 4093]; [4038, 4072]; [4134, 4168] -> -1.3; 16.8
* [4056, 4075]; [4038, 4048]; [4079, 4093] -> 1.5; 17.9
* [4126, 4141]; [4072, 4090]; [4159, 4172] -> -0.2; 17.2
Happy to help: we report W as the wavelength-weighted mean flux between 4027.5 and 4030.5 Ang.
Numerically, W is 17.9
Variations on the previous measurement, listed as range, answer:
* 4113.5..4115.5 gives 17.7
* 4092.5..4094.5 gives 17.9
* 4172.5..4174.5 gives 16.1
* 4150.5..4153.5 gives 16.7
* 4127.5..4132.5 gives 17.5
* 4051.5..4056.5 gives 17.2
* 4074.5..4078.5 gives 17.3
